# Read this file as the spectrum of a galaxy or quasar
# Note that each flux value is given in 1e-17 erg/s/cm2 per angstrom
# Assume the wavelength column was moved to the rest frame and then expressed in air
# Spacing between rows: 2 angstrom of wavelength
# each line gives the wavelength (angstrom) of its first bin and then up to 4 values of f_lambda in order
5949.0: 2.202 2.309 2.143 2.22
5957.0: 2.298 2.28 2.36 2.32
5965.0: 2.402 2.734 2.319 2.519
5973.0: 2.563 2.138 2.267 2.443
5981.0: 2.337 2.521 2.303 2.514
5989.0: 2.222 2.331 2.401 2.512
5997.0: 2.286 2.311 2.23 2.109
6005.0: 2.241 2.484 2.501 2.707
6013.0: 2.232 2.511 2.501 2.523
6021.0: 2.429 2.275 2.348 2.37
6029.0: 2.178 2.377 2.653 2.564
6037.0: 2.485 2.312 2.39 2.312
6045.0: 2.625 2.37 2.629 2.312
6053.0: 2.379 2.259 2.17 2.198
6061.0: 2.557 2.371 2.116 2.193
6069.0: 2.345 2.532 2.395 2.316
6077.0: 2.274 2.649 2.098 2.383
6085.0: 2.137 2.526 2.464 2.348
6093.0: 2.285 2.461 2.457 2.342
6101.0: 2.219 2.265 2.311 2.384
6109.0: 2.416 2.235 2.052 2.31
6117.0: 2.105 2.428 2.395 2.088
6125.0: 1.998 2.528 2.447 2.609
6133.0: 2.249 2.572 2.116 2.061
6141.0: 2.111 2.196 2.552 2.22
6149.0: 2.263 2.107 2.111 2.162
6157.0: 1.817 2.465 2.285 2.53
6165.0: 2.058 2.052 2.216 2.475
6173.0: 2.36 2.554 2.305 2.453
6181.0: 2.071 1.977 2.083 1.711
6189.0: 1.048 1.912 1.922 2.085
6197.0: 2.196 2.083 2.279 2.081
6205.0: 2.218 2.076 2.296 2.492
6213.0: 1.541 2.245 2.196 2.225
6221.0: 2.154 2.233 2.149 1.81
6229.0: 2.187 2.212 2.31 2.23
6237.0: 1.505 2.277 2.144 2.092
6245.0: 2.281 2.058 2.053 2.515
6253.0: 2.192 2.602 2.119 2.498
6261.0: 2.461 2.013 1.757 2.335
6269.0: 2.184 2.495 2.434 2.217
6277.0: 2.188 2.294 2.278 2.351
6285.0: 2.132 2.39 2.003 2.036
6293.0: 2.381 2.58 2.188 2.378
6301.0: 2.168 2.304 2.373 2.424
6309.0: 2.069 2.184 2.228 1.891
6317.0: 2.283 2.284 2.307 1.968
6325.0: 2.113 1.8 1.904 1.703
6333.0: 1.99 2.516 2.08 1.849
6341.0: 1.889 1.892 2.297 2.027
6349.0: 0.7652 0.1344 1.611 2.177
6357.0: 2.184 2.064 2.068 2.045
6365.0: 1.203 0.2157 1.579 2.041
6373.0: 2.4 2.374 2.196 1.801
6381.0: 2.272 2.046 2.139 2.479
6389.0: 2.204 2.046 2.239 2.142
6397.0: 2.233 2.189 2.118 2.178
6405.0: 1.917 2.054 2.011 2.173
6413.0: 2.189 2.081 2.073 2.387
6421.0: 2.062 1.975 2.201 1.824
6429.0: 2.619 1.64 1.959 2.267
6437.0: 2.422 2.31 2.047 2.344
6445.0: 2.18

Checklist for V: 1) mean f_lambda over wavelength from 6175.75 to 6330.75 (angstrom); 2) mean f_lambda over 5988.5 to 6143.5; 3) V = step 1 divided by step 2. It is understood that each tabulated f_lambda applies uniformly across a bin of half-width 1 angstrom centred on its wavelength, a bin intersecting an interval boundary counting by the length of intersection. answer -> 0.92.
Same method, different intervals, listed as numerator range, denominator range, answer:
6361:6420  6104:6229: 0.93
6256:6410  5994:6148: 0.88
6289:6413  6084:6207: 0.91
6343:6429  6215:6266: 0.91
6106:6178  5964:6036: 0.95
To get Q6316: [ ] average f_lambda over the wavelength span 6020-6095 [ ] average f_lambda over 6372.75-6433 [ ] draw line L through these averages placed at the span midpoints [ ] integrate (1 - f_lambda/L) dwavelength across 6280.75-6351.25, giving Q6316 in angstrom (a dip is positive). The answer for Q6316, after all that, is 3.8 angstrom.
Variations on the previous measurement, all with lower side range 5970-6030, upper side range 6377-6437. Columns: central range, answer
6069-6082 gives -0.25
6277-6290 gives -0.20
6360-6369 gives 3.13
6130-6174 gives 0.58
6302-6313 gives -0.39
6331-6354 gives 4.64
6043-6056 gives -0.41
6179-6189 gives 1.53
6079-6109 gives -0.36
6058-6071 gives 0.13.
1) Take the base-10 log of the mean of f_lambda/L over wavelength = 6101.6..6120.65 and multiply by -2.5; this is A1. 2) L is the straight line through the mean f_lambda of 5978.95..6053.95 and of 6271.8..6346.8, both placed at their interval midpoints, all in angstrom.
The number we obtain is 0.02 mag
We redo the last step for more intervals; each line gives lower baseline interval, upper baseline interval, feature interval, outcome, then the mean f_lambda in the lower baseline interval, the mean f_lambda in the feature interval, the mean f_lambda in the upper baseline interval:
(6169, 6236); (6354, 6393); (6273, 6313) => -0.107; 2.13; 2.26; 1.98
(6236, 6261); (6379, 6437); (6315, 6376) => 0.163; 2.21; 1.86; 2.13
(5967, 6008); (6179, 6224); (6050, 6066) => -0.016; 2.36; 2.3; 2.06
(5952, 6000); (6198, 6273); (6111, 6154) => -0.004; 2.36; 2.26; 2.18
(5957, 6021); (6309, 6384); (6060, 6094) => -0.038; 2.39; 2.35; 1.9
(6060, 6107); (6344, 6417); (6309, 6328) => -0.045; 2.35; 2.12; 1.94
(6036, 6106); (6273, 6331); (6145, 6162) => 0.048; 2.36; 2.2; 2.2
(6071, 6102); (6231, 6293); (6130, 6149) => 0.010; 2.36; 2.3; 2.22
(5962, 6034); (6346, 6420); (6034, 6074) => -0.022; 2.39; 2.38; 1.95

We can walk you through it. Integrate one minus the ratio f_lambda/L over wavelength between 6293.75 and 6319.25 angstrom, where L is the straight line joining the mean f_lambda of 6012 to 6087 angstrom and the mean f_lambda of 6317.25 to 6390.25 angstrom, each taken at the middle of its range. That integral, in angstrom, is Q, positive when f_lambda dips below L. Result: -3.5 angstrom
